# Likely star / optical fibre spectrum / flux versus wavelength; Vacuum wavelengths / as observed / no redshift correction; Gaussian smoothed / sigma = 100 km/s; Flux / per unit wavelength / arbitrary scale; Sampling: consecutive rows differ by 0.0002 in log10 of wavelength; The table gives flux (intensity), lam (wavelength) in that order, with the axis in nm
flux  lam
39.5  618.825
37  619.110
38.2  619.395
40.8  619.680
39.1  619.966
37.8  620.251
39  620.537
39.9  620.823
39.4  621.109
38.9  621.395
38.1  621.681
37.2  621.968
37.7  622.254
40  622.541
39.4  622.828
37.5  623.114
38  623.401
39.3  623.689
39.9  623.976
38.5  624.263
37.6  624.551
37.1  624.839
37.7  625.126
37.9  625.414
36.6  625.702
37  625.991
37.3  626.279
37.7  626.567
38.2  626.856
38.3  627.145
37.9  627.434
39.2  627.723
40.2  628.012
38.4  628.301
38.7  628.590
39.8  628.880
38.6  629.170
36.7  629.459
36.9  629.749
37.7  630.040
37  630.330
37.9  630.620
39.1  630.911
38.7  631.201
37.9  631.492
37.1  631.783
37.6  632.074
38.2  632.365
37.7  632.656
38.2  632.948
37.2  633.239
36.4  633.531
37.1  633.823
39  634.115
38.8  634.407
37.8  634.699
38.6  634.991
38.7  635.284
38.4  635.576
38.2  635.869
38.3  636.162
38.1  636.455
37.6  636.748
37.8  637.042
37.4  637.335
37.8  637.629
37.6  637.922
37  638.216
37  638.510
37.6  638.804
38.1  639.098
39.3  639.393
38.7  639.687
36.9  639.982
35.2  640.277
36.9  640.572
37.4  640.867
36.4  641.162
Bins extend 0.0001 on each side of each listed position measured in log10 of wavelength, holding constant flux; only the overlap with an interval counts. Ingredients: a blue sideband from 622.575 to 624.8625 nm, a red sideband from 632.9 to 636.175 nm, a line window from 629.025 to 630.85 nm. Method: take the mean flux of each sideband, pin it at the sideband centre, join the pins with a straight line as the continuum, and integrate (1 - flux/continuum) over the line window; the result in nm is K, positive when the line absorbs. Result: 0.03 nm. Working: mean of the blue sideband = 38.6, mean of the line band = 37.5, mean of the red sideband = 38.1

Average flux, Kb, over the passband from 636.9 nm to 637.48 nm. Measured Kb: 37.6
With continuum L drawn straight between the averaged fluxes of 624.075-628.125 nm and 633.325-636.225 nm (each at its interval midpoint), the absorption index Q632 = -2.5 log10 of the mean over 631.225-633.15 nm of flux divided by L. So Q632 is 0.01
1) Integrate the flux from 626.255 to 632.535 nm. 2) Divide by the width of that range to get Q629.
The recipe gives 38.2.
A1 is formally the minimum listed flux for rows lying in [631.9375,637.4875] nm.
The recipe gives 36.4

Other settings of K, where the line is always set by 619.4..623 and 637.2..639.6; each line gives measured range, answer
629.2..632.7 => 0.047 nm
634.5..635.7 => -0.013 nm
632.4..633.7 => 0.023 nm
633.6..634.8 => -0.001 nm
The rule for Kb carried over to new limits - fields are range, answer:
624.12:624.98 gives 37.7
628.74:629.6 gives 38.4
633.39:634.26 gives 37.5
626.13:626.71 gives 37.5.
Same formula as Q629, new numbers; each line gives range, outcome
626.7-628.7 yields 38.7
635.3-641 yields 37.7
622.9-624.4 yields 38.7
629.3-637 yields 37.9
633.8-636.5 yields 38.4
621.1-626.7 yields 38.1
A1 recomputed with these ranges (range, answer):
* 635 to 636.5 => 38.1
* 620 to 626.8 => 36.6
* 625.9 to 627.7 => 37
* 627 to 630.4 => 36.7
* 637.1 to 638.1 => 37.4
